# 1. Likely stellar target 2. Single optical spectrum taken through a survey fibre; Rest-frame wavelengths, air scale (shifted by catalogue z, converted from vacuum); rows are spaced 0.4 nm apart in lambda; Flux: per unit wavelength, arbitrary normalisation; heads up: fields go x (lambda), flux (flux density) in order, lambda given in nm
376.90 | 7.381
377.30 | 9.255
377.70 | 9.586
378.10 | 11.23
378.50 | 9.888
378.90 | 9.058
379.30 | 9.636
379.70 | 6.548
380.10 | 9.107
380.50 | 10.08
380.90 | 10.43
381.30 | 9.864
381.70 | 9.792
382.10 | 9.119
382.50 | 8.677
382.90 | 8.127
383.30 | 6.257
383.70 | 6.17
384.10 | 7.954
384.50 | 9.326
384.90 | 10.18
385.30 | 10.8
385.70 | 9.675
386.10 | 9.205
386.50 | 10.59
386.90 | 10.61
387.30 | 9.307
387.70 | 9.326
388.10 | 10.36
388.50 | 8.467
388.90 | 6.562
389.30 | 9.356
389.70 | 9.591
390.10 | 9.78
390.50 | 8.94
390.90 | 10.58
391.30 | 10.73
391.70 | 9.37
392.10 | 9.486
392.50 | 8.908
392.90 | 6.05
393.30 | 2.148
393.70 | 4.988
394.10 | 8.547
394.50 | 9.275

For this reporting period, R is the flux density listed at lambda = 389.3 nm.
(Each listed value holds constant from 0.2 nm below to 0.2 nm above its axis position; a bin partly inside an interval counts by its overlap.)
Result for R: 9.356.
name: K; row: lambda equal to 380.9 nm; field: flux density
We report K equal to 10.43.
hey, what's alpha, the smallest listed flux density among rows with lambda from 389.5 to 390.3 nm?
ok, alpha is 9.591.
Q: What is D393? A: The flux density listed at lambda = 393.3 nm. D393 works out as 2.148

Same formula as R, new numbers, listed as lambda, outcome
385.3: 10.8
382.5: 8.677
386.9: 10.61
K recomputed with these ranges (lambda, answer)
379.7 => 6.548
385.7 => 9.675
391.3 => 10.73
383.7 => 6.17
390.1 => 9.78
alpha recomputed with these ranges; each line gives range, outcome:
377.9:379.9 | 6.548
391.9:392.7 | 8.908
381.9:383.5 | 6.257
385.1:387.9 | 9.205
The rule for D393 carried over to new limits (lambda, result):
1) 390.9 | 10.58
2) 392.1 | 9.486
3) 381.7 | 9.792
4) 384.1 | 7.954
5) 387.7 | 9.326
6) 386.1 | 9.205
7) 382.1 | 9.119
